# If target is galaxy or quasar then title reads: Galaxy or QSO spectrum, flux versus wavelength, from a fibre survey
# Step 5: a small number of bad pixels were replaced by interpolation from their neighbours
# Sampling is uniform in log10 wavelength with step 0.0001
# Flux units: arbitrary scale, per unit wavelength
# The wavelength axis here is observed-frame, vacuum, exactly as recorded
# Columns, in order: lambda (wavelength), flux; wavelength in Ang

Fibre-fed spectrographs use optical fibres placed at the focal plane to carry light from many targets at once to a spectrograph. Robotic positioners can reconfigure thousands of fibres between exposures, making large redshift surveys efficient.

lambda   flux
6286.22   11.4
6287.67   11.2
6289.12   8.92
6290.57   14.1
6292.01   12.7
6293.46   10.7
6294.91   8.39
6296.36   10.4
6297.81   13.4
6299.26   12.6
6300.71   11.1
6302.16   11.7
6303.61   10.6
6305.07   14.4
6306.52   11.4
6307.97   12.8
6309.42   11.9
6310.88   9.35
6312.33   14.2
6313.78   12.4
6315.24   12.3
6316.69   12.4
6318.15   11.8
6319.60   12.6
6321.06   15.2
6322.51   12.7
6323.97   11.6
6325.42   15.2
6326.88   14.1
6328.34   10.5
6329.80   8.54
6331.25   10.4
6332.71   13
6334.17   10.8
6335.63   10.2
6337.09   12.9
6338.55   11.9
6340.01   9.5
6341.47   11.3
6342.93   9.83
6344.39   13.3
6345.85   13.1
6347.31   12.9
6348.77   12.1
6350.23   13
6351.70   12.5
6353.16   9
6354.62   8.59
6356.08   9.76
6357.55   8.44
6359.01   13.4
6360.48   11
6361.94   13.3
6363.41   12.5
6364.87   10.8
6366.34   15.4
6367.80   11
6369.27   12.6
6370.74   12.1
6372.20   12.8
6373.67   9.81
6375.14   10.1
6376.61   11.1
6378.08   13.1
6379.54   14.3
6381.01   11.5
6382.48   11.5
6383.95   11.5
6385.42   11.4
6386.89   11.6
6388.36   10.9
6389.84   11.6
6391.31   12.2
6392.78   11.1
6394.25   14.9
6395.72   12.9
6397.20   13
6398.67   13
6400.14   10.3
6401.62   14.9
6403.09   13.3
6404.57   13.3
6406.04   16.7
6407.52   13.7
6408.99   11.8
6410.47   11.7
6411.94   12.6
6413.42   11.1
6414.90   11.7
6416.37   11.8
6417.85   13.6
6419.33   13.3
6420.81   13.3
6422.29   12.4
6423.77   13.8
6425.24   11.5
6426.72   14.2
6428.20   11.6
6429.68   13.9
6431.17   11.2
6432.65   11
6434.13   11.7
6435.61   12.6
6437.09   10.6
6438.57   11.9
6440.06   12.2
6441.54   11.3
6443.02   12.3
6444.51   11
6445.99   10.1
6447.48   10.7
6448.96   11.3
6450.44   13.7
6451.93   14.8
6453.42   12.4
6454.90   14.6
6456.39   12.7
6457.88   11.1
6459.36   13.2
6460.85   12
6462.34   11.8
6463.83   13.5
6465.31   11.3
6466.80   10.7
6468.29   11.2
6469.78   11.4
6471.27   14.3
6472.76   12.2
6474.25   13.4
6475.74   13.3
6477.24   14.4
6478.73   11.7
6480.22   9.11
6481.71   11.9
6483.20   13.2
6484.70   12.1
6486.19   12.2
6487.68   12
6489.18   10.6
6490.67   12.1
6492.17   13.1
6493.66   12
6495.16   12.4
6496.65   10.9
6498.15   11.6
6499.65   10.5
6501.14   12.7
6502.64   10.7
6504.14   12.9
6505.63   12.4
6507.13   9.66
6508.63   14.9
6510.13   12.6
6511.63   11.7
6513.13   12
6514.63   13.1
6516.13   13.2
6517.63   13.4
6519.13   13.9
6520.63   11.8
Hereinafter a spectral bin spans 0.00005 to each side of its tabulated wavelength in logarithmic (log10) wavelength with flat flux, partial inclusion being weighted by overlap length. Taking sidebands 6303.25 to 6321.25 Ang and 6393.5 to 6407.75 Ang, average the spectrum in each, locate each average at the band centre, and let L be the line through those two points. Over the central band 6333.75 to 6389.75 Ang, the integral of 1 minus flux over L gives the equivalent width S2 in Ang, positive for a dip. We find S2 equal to 6.2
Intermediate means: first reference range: 12.4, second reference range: 13.6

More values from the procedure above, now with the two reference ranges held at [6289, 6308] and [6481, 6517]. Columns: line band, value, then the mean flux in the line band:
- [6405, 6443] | -1.6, 12.5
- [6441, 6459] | -0.3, 12.2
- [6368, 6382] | 0.0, 11.9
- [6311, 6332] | -1.0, 12.3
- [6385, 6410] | -1.8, 12.7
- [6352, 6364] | 1.0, 10.8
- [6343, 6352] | -0.6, 12.6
